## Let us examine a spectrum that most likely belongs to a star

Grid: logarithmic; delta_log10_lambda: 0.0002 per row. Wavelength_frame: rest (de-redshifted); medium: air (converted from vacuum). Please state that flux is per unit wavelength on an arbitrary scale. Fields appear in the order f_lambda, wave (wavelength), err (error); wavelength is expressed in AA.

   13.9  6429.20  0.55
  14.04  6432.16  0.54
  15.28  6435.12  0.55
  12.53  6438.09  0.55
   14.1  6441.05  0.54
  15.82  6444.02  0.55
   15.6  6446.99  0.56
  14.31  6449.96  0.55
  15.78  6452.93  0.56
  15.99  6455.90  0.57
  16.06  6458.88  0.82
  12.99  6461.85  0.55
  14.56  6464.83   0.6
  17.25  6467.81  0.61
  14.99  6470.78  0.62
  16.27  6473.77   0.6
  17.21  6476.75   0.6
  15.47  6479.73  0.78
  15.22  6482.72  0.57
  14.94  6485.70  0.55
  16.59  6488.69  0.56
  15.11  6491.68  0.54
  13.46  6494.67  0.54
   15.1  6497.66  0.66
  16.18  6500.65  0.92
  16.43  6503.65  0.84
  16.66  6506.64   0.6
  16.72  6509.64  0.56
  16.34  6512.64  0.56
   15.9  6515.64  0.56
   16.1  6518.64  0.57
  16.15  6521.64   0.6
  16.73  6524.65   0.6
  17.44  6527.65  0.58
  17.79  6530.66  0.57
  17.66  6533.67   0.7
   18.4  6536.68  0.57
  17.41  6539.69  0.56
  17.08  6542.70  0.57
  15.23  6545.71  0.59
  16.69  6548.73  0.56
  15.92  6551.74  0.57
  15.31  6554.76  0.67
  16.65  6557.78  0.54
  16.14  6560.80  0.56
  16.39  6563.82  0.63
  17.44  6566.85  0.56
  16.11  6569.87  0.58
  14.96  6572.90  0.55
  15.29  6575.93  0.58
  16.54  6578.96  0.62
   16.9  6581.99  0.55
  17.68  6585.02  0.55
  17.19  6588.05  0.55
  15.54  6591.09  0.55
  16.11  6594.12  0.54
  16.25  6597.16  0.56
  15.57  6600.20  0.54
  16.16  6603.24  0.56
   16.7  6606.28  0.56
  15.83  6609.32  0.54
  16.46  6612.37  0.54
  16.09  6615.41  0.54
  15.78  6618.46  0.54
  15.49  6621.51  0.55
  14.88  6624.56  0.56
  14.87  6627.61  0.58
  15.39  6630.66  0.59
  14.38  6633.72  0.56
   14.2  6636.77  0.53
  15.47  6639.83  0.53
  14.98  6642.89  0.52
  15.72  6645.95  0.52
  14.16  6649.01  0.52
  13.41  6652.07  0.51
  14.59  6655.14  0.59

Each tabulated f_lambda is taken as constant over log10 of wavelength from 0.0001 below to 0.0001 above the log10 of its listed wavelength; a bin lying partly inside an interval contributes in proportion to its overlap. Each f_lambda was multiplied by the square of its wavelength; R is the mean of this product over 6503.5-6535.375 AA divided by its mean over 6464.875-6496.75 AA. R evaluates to 1.09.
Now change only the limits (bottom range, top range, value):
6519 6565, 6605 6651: 0.94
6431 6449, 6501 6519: 1.15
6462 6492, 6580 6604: 1.09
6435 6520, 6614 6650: 1.02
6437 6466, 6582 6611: 1.16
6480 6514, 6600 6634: 1.04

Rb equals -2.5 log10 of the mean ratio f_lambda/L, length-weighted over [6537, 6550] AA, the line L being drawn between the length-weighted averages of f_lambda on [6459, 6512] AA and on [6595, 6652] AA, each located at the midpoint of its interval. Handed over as -0.08 mag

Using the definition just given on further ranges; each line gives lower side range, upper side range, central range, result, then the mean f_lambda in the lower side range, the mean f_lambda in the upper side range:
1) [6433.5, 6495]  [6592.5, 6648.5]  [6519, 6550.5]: -0.11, 15.2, 15.5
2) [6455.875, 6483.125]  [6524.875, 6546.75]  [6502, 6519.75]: 0.02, 15.6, 17.3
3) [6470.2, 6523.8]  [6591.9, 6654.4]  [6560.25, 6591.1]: -0.06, 15.8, 15.4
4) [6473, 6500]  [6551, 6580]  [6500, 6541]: -0.07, 15.5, 16.1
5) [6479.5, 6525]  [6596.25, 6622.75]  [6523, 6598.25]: -0.04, 15.8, 16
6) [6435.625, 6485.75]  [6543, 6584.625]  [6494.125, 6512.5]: -0.02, 15.3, 16.2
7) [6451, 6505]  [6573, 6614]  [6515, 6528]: -0.04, 15.5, 16.3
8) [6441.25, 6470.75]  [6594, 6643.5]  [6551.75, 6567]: -0.05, 15.3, 15.6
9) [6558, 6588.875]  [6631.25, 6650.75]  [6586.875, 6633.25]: -0.02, 16.5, 14.8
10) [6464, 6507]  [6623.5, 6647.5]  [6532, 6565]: -0.08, 15.7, 15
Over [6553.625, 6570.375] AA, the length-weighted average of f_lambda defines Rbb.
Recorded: 16.4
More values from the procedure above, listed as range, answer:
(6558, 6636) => 16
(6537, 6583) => 16.3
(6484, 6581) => 16.3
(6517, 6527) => 16.4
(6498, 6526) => 16.3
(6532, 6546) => 17.3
